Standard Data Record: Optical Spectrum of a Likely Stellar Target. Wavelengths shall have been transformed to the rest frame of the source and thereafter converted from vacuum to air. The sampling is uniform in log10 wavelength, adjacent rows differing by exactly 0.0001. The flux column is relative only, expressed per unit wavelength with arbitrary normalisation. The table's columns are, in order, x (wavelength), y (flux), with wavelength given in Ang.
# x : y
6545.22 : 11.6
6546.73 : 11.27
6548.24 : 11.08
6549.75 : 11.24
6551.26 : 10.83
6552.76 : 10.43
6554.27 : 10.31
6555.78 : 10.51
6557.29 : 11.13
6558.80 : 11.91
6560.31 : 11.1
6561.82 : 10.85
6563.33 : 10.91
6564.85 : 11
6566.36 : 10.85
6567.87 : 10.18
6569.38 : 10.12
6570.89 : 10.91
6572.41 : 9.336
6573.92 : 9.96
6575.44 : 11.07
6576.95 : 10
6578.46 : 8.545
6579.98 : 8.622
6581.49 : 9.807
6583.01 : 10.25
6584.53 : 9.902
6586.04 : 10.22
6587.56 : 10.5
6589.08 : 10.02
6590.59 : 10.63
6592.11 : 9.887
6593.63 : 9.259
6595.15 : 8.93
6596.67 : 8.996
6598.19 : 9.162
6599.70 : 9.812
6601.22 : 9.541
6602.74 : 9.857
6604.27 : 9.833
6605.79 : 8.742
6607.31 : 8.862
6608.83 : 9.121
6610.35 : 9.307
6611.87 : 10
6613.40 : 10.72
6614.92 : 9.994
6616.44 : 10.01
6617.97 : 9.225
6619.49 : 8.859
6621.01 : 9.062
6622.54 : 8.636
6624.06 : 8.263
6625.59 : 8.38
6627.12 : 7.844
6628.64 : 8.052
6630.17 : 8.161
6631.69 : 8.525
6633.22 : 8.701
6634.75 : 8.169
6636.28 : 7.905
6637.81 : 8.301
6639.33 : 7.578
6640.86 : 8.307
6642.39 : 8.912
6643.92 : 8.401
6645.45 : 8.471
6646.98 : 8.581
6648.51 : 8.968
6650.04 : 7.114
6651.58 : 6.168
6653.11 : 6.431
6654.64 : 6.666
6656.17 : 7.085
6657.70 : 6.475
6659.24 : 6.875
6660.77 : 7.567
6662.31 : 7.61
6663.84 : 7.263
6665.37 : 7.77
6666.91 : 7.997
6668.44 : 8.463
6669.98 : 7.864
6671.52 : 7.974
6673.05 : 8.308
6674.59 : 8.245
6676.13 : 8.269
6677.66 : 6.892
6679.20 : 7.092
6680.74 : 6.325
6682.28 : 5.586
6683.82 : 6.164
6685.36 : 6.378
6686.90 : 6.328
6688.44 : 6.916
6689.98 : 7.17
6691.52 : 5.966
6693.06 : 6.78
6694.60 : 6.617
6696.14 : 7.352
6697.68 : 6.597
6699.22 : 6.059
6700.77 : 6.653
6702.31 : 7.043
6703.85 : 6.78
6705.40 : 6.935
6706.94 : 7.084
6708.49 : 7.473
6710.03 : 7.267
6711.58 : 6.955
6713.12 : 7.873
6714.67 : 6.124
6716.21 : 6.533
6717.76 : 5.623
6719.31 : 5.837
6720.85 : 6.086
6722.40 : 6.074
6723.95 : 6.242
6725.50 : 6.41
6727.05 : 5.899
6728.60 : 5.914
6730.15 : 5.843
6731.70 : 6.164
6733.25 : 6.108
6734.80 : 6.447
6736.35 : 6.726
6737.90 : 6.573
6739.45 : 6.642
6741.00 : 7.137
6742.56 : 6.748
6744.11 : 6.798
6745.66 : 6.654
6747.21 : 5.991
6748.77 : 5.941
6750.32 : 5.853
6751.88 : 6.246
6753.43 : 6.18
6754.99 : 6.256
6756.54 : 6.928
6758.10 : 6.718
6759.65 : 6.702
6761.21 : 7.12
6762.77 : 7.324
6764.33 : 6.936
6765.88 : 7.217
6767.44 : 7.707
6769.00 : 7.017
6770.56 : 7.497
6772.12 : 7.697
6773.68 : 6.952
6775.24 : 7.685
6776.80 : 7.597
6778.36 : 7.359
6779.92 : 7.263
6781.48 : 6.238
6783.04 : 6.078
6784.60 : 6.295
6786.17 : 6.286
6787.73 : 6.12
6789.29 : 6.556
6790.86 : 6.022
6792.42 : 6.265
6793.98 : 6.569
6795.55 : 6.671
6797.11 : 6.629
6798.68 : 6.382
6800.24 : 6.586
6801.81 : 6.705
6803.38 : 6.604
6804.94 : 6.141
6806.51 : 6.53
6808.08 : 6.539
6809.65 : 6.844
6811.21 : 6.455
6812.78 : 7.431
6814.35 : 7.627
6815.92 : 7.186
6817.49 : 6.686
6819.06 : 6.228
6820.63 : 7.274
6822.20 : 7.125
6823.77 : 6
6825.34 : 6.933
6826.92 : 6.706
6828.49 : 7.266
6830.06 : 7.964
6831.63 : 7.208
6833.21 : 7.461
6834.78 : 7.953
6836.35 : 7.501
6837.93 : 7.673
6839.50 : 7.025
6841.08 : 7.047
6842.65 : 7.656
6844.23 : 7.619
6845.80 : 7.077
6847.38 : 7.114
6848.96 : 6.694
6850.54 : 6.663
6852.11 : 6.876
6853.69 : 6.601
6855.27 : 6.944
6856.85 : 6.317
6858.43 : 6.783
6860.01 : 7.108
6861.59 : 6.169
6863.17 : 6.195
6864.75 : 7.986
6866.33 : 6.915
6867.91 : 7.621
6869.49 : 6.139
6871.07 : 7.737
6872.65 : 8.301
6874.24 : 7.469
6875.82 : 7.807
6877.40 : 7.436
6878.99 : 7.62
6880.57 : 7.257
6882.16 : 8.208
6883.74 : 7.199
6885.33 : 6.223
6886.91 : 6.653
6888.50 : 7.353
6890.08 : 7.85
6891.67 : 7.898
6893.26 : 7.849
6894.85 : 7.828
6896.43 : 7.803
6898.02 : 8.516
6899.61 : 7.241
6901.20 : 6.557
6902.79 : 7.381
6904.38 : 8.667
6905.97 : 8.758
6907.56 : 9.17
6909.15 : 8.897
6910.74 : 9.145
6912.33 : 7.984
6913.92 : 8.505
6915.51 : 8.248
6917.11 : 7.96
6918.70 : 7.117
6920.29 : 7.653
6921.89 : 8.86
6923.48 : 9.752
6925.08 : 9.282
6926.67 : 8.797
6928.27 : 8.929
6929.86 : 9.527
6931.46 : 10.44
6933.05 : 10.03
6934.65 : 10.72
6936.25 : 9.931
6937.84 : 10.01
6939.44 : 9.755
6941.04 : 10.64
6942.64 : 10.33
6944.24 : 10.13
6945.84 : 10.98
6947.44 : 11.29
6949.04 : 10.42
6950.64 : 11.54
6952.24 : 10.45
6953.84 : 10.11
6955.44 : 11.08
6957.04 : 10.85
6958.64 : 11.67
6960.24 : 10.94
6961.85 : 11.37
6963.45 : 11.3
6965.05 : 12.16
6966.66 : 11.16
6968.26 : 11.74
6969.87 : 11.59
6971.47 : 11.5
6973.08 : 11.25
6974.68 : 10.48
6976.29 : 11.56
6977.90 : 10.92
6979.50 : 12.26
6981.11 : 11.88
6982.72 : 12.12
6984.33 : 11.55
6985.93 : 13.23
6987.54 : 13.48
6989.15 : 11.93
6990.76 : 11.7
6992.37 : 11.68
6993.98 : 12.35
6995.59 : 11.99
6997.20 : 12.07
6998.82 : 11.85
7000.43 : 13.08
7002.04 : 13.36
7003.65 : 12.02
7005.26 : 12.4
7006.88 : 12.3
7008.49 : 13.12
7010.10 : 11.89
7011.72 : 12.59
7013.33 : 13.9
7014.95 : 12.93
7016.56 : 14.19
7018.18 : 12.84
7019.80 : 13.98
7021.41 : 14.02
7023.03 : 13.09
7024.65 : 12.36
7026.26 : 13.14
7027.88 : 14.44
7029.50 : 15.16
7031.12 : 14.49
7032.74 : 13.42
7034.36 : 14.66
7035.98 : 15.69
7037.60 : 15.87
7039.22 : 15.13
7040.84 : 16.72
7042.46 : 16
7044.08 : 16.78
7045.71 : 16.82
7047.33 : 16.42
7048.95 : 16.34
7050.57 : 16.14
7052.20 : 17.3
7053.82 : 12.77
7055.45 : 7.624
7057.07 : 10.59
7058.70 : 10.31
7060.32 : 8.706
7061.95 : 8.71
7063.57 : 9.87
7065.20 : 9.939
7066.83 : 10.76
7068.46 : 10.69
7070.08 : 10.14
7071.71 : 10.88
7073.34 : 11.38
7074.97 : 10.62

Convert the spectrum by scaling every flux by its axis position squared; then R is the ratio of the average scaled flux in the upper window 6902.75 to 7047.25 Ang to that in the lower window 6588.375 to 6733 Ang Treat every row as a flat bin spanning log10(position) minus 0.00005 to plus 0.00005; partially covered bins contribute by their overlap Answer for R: 1.7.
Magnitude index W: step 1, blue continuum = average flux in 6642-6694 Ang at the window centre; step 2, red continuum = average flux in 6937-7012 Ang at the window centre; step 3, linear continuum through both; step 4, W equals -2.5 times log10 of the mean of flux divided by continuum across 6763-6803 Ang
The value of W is 0.289 mag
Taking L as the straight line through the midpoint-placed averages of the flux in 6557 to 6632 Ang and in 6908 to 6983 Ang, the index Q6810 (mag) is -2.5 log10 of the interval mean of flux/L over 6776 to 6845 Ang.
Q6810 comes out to 0.41 mag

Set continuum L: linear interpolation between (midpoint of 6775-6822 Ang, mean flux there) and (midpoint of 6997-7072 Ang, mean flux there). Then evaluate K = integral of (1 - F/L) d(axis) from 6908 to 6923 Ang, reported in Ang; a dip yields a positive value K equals 2.4 Ang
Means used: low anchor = 6.69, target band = 8.32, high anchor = 13.2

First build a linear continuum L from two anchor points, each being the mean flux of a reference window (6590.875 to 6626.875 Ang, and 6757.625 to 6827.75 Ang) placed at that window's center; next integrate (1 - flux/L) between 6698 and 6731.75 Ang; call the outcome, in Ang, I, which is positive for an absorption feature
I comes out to 5.9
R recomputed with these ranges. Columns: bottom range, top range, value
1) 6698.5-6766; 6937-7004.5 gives 1.88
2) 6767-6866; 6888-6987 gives 1.48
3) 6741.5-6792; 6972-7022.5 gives 1.97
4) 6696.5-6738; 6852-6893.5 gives 1.16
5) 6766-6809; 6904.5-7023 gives 1.73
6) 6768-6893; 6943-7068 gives 1.88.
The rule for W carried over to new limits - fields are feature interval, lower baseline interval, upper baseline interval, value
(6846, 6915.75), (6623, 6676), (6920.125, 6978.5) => 0.31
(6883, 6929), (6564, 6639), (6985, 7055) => 0.49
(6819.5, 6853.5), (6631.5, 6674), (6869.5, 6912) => 0.09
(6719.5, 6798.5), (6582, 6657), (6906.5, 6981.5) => 0.39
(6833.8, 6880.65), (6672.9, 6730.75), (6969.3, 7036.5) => 0.34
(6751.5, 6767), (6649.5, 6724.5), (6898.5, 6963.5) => 0.13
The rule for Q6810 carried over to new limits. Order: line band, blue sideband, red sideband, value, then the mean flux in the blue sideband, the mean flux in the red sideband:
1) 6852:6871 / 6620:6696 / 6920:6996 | 0.40 mag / 7.58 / 10.9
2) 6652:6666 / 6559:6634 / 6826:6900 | 0.27 mag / 9.62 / 7.29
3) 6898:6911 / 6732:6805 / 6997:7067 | 0.23 mag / 6.69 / 13.3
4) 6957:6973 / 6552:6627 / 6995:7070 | 0.11 mag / 9.85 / 13.2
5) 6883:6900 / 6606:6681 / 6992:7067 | 0.46 mag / 8.17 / 13.3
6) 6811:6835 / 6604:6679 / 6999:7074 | 0.43 mag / 8.24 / 13.1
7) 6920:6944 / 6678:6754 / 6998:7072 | 0.14 mag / 6.5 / 13.2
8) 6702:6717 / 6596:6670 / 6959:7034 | 0.30 mag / 8.42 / 12.5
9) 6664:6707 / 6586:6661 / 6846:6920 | 0.19 mag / 8.69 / 7.49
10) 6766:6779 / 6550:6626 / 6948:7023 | 0.42 mag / 9.9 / 12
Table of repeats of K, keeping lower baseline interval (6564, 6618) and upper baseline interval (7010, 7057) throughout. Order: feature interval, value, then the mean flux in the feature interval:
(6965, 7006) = 5.6 Ang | 12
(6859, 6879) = 8.6 Ang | 7.25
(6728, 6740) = 5.3 Ang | 6.3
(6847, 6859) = 5.5 Ang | 6.73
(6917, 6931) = 4.8 Ang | 8.73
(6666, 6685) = 5.8 Ang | 7.41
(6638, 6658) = 5.2 Ang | 7.68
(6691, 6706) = 5.8 Ang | 6.69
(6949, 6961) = 2.3 Ang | 10.9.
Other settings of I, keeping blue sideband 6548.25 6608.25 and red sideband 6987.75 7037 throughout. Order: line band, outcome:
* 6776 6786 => 4.1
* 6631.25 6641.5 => 2.3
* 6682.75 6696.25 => 5.3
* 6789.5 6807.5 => 8.0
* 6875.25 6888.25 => 5.2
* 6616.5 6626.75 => 1.6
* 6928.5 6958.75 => 5.2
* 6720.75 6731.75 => 5.0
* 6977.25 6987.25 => 0.6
